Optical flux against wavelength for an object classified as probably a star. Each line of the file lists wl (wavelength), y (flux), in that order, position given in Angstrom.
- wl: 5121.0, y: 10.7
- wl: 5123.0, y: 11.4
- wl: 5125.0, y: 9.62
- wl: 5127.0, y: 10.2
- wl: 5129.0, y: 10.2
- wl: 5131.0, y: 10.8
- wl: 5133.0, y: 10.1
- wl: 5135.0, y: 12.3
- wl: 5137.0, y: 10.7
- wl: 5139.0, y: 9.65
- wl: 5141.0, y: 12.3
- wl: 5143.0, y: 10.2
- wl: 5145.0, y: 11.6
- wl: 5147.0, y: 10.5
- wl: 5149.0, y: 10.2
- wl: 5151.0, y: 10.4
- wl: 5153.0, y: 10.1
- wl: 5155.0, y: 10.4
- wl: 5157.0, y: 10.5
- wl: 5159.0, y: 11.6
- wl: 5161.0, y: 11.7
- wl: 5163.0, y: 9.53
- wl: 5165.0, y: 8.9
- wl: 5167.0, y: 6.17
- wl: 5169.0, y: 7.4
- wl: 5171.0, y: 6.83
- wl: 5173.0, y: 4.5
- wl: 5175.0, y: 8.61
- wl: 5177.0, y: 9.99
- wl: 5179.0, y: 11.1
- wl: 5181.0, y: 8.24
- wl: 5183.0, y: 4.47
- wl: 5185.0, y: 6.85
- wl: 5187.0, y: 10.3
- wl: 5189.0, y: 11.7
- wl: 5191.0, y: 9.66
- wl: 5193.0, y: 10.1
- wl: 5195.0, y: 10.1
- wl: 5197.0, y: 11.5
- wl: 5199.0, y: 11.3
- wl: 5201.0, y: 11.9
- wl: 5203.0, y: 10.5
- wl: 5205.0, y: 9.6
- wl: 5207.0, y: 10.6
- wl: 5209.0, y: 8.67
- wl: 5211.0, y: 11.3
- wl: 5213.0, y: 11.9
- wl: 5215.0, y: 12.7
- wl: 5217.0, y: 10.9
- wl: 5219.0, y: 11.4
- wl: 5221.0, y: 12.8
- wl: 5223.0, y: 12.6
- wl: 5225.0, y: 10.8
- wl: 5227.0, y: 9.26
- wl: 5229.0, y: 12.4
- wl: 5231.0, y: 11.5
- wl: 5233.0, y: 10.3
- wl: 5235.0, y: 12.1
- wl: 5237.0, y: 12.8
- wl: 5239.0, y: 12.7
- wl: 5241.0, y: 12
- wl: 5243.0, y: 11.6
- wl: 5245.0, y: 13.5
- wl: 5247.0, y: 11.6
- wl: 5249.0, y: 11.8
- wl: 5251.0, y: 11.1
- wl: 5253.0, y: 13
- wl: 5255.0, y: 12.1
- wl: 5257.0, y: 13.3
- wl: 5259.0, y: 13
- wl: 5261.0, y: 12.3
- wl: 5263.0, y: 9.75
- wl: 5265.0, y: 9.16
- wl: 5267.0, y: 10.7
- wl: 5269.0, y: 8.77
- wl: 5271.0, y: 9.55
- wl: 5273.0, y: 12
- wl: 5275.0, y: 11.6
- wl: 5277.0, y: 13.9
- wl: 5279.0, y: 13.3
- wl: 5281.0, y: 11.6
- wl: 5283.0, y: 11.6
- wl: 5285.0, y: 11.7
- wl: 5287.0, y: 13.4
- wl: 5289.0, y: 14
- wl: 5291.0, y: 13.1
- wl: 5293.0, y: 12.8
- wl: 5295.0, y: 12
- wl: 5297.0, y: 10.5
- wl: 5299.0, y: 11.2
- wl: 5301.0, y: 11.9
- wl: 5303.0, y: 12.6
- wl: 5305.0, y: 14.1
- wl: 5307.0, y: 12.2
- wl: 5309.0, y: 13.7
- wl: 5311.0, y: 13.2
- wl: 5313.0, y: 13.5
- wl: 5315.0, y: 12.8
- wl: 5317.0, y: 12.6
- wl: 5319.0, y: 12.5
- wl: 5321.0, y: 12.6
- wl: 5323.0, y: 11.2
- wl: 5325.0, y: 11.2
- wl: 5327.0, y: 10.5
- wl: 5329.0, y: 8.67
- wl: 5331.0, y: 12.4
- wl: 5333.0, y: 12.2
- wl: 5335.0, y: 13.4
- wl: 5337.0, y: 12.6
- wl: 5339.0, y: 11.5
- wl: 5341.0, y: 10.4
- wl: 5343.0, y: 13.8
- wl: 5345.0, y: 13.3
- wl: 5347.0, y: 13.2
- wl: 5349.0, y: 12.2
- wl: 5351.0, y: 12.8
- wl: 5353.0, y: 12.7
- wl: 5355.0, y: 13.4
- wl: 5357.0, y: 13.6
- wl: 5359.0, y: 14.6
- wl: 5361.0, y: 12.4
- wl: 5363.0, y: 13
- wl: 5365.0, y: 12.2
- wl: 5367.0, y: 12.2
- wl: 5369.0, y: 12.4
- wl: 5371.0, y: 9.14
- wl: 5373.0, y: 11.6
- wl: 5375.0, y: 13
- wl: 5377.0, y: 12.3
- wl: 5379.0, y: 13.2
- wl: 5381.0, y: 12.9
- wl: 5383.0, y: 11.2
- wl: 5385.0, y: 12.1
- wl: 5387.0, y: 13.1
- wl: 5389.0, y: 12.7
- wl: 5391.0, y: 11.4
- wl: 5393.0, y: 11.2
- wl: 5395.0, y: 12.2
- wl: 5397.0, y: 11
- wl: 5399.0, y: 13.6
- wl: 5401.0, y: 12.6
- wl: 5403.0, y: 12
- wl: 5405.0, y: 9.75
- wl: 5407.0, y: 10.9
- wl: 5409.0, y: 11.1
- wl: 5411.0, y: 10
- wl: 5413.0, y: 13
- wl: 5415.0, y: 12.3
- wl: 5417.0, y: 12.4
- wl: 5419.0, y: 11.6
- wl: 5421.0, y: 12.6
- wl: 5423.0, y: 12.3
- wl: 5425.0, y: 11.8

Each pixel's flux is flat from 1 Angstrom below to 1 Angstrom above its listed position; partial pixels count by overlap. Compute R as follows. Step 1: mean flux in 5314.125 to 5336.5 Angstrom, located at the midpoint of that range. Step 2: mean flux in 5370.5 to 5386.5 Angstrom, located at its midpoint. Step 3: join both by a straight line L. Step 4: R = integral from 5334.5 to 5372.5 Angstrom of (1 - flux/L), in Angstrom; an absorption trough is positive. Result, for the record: -1.9 Angstrom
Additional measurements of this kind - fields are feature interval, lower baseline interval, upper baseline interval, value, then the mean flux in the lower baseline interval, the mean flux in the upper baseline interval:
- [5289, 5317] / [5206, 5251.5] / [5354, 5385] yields -1.36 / 11.6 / 12.5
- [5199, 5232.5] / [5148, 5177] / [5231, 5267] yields -1.19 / 9.09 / 11.8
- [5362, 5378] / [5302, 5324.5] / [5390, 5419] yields 0.15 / 12.8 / 11.7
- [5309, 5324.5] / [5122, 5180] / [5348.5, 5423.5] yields -1.54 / 9.91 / 12.2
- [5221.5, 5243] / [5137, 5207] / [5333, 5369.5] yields -1.91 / 9.69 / 12.8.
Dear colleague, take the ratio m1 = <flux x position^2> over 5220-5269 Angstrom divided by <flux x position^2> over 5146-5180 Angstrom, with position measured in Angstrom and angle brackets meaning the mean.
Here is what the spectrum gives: 1.30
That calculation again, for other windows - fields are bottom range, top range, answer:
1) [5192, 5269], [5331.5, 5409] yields 1.14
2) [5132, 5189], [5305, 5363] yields 1.41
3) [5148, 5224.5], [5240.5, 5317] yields 1.26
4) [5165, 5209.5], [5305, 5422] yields 1.44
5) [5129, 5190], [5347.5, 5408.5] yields 1.39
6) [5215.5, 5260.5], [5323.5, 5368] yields 1.08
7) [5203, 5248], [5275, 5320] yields 1.13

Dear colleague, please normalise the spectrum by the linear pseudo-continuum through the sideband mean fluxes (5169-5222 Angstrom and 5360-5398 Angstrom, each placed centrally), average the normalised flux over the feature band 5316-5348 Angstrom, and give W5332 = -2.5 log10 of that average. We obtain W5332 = -0.046 mag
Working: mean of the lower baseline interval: 9.86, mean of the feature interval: 12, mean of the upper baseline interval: 12.1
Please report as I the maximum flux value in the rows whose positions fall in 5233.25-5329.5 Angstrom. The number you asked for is 14.1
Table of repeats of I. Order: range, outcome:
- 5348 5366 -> 14.6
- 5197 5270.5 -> 13.5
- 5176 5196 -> 11.7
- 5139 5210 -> 12.3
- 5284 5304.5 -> 14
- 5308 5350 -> 13.8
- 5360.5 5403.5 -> 13.6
